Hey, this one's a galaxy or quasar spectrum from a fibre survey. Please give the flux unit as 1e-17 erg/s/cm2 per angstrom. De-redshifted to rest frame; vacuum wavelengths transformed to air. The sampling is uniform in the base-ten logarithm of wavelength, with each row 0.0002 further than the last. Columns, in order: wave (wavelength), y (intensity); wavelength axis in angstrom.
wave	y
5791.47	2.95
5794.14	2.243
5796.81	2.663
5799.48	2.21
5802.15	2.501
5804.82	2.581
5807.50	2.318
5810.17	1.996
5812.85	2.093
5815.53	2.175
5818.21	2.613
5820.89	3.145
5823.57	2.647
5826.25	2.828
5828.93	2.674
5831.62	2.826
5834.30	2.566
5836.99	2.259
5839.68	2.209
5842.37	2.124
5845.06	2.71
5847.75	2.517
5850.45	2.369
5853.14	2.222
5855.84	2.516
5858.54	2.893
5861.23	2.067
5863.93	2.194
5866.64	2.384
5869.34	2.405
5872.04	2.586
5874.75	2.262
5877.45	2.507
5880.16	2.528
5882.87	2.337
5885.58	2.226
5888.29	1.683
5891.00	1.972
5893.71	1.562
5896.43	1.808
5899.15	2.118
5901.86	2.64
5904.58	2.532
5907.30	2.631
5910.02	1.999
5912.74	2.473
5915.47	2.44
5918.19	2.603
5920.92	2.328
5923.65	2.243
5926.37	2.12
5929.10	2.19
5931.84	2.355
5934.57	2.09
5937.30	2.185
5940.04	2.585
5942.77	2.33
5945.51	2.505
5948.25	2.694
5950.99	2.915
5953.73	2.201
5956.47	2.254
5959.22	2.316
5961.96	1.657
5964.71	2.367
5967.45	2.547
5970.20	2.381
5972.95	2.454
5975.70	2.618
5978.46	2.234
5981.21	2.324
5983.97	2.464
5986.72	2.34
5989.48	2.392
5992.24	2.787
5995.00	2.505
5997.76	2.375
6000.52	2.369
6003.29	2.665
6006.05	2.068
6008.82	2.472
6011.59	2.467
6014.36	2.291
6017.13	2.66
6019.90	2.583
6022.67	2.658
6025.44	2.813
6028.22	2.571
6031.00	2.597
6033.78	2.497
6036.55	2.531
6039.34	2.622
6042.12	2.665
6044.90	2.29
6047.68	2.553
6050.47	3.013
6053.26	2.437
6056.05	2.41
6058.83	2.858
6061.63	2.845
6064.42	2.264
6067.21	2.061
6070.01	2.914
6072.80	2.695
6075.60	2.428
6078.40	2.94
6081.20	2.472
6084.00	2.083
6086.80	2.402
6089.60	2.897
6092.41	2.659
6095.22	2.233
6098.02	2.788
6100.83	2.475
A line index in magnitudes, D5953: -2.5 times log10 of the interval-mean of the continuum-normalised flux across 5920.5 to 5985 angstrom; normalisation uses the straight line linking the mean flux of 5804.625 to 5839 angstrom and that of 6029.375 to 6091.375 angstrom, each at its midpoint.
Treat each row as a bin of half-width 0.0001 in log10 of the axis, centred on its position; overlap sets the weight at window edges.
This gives 0.09 mag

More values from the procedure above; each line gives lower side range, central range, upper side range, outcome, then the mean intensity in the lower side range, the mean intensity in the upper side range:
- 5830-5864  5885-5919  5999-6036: 0.12 mag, 2.43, 2.52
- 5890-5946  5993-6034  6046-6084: -0.02 mag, 2.27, 2.59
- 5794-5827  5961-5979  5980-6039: 0.07 mag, 2.46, 2.5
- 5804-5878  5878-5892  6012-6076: 0.14 mag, 2.45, 2.58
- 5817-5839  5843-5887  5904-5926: 0.06 mag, 2.68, 2.39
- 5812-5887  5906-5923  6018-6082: 0.05 mag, 2.46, 2.6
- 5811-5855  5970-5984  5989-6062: 0.06 mag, 2.49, 2.55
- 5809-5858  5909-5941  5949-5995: 0.06 mag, 2.48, 2.4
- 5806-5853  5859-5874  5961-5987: 0.04 mag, 2.47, 2.35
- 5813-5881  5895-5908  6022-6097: 0.08 mag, 2.48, 2.57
